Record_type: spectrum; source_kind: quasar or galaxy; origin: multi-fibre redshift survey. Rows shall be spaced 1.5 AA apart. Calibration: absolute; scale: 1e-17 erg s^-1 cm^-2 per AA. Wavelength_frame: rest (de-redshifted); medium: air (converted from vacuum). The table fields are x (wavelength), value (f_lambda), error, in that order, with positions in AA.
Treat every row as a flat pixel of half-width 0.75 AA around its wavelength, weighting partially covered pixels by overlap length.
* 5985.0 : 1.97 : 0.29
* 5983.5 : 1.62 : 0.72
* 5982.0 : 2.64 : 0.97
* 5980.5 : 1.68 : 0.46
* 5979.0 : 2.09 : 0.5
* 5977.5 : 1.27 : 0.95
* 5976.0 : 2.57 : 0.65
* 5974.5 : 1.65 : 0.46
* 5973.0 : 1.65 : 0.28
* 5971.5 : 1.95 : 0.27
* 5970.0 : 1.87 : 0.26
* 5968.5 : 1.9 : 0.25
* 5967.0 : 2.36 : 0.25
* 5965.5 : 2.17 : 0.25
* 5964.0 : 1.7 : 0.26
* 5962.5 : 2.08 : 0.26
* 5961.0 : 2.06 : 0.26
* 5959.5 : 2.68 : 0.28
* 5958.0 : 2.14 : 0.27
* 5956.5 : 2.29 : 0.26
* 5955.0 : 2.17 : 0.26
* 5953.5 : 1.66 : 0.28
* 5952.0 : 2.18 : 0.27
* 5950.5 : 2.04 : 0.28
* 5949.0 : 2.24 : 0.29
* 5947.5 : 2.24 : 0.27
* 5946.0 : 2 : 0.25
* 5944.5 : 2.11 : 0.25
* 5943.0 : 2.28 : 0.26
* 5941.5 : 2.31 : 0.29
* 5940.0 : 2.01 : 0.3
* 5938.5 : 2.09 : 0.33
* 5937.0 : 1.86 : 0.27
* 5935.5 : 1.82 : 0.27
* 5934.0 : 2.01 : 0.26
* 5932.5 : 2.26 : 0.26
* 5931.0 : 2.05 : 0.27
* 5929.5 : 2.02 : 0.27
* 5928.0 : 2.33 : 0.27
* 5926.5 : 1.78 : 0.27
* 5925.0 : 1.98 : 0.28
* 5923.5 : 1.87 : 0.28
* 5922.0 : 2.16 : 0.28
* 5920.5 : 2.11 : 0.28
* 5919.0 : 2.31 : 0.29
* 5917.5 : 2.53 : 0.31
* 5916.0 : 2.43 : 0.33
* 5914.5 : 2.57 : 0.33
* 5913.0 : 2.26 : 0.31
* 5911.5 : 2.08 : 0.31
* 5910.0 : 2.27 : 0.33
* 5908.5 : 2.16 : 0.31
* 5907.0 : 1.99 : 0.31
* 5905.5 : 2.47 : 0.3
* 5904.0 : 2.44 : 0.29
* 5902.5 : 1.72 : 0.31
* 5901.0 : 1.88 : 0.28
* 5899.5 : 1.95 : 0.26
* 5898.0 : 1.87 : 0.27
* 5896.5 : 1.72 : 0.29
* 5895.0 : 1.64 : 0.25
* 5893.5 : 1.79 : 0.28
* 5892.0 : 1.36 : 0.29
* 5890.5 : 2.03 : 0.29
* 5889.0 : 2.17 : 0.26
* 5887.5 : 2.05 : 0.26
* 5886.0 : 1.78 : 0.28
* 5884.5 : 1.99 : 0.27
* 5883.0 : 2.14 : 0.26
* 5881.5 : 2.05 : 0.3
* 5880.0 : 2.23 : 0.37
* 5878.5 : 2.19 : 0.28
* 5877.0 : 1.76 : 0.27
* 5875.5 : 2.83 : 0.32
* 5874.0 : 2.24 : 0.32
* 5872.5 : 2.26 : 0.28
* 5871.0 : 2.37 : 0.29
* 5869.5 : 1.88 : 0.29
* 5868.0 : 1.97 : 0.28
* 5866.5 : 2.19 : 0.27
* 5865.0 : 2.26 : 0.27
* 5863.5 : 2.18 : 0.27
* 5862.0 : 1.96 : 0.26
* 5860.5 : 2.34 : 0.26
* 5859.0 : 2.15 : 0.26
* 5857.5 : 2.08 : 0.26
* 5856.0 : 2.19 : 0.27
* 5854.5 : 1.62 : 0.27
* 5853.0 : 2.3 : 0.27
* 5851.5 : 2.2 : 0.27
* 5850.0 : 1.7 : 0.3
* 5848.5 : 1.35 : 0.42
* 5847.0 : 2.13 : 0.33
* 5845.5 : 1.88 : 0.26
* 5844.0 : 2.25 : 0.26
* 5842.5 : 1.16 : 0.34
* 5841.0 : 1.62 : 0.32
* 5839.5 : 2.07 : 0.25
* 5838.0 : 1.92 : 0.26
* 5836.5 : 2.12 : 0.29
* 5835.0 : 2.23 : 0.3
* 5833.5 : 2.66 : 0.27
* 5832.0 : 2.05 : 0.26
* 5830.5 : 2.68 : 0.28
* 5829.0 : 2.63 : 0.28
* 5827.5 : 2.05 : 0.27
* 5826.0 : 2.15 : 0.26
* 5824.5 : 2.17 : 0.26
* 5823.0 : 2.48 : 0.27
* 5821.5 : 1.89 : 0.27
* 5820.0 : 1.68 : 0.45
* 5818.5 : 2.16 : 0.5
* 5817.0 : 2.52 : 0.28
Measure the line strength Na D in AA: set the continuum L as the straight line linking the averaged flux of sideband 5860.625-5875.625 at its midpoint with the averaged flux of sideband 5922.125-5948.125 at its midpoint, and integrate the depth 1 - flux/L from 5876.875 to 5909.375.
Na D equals 2.5 AA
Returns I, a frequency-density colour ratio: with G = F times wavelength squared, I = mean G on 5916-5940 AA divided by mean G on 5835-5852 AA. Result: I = 1.15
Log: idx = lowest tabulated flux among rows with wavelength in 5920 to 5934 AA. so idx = 1.78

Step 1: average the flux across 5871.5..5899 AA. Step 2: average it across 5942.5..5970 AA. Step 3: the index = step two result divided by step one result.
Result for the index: 1.06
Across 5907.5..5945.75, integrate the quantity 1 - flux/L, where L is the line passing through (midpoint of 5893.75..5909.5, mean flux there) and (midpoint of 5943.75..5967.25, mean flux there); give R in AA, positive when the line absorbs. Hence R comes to -1.8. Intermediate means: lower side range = 1.98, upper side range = 2.13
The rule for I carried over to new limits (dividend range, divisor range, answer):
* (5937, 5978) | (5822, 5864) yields 1.03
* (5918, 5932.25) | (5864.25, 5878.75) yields 0.97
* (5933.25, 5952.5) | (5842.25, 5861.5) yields 1.09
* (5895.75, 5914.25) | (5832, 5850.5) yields 1.10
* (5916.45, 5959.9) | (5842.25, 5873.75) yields 1.07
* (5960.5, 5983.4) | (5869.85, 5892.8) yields 0.97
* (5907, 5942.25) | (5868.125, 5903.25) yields 1.09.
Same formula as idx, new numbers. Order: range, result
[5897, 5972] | 1.66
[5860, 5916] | 1.36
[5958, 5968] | 1.7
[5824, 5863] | 1.16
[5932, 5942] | 1.82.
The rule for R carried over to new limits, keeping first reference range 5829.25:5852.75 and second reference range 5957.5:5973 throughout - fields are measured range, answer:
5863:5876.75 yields -1.31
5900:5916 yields -1.13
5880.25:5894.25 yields 0.68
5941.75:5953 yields -0.49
